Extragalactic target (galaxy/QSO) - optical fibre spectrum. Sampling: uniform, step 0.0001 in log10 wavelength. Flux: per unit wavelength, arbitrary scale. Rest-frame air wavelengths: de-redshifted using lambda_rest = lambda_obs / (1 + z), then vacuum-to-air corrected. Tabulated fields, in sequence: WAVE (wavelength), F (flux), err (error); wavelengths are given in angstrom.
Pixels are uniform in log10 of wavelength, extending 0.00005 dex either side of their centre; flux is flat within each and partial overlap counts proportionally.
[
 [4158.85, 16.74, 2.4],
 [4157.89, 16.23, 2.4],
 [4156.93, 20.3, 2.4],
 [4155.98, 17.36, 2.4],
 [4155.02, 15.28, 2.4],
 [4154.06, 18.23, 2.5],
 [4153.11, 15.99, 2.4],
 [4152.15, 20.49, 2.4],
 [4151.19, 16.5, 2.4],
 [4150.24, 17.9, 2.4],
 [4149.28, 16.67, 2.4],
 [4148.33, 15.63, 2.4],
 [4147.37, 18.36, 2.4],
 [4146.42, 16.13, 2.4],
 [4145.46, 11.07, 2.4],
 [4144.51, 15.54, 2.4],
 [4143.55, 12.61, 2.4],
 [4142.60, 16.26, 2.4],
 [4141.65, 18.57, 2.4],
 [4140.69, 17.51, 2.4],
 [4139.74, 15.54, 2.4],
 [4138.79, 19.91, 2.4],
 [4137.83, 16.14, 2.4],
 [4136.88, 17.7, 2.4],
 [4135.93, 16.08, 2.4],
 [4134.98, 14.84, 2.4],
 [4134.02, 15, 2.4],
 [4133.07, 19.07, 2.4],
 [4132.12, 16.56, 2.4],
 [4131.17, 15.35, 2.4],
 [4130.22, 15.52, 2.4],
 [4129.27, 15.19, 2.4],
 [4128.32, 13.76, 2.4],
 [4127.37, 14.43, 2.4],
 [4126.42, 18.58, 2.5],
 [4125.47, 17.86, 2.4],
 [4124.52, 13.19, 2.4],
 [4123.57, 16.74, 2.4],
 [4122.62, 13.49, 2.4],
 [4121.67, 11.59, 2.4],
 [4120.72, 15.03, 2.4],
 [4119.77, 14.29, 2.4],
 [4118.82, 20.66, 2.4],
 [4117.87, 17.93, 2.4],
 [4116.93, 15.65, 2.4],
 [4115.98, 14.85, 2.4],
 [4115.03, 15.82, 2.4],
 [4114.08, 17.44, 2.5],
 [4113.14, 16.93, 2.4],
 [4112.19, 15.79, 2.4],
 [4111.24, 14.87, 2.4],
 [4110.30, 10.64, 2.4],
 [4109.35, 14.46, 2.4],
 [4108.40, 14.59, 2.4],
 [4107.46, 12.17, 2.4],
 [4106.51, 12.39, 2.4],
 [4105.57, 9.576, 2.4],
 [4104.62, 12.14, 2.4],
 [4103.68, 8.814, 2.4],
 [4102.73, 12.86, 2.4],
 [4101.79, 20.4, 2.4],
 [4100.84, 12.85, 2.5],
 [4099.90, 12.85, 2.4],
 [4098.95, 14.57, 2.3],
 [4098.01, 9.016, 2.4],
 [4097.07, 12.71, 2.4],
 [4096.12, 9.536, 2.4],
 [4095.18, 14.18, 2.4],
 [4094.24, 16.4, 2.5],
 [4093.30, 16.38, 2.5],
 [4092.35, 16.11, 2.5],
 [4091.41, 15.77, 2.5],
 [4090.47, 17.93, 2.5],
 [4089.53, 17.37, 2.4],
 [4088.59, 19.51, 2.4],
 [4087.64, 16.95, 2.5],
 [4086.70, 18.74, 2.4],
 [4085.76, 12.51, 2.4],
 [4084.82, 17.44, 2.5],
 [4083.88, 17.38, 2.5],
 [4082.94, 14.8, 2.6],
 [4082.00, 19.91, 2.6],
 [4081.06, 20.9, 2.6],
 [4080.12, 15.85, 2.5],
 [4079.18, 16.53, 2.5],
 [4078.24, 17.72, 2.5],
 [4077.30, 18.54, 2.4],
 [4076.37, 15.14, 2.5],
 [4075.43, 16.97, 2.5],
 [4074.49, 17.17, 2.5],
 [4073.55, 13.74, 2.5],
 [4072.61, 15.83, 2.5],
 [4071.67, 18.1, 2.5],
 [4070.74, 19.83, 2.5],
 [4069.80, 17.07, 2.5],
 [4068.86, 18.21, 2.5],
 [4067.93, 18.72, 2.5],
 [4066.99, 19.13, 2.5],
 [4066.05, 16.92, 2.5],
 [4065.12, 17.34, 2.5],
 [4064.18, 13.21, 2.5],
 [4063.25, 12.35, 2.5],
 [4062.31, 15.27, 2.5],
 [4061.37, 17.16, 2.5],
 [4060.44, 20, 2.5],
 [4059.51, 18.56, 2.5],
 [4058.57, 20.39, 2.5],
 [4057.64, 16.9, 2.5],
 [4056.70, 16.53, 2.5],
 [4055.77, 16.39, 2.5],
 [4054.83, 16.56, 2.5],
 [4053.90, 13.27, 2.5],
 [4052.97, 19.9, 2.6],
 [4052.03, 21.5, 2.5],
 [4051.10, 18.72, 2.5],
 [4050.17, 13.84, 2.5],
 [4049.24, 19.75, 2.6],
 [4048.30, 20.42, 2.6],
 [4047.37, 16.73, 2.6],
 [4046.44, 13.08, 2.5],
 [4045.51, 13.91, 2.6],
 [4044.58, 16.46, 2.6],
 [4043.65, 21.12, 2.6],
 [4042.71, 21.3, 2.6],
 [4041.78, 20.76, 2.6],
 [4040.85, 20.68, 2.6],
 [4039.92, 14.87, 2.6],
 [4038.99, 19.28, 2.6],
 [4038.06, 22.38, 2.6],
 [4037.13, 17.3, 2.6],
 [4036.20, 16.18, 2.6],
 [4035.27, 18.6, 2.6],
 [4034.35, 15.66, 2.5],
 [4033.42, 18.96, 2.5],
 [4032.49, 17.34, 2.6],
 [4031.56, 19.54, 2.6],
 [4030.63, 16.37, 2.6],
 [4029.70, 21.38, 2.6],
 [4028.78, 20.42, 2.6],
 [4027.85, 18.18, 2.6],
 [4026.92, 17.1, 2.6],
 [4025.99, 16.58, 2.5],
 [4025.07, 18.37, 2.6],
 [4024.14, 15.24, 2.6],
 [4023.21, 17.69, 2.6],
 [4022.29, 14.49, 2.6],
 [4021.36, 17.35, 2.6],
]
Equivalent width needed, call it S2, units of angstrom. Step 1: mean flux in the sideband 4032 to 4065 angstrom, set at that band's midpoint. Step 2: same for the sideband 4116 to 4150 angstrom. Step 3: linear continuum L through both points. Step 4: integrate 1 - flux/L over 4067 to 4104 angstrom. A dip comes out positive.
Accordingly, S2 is 1.7 angstrom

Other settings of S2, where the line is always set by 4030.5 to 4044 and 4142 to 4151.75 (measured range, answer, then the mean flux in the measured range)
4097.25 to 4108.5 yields 2.9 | 12.6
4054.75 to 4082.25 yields 1.0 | 17.2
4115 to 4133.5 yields 0.7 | 15.8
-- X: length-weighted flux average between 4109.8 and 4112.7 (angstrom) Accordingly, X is 13.8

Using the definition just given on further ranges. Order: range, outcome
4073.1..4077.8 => 16.3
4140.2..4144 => 16.3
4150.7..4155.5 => 17.3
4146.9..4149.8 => 16.9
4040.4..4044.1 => 20.9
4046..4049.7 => 17.5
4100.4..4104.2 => 13.7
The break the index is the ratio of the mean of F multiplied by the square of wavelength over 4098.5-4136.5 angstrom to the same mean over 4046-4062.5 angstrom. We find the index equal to 0.88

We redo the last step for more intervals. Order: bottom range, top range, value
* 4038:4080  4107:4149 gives 0.93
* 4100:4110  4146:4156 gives 1.35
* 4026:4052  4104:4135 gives 0.86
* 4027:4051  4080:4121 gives 0.86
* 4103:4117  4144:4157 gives 1.25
